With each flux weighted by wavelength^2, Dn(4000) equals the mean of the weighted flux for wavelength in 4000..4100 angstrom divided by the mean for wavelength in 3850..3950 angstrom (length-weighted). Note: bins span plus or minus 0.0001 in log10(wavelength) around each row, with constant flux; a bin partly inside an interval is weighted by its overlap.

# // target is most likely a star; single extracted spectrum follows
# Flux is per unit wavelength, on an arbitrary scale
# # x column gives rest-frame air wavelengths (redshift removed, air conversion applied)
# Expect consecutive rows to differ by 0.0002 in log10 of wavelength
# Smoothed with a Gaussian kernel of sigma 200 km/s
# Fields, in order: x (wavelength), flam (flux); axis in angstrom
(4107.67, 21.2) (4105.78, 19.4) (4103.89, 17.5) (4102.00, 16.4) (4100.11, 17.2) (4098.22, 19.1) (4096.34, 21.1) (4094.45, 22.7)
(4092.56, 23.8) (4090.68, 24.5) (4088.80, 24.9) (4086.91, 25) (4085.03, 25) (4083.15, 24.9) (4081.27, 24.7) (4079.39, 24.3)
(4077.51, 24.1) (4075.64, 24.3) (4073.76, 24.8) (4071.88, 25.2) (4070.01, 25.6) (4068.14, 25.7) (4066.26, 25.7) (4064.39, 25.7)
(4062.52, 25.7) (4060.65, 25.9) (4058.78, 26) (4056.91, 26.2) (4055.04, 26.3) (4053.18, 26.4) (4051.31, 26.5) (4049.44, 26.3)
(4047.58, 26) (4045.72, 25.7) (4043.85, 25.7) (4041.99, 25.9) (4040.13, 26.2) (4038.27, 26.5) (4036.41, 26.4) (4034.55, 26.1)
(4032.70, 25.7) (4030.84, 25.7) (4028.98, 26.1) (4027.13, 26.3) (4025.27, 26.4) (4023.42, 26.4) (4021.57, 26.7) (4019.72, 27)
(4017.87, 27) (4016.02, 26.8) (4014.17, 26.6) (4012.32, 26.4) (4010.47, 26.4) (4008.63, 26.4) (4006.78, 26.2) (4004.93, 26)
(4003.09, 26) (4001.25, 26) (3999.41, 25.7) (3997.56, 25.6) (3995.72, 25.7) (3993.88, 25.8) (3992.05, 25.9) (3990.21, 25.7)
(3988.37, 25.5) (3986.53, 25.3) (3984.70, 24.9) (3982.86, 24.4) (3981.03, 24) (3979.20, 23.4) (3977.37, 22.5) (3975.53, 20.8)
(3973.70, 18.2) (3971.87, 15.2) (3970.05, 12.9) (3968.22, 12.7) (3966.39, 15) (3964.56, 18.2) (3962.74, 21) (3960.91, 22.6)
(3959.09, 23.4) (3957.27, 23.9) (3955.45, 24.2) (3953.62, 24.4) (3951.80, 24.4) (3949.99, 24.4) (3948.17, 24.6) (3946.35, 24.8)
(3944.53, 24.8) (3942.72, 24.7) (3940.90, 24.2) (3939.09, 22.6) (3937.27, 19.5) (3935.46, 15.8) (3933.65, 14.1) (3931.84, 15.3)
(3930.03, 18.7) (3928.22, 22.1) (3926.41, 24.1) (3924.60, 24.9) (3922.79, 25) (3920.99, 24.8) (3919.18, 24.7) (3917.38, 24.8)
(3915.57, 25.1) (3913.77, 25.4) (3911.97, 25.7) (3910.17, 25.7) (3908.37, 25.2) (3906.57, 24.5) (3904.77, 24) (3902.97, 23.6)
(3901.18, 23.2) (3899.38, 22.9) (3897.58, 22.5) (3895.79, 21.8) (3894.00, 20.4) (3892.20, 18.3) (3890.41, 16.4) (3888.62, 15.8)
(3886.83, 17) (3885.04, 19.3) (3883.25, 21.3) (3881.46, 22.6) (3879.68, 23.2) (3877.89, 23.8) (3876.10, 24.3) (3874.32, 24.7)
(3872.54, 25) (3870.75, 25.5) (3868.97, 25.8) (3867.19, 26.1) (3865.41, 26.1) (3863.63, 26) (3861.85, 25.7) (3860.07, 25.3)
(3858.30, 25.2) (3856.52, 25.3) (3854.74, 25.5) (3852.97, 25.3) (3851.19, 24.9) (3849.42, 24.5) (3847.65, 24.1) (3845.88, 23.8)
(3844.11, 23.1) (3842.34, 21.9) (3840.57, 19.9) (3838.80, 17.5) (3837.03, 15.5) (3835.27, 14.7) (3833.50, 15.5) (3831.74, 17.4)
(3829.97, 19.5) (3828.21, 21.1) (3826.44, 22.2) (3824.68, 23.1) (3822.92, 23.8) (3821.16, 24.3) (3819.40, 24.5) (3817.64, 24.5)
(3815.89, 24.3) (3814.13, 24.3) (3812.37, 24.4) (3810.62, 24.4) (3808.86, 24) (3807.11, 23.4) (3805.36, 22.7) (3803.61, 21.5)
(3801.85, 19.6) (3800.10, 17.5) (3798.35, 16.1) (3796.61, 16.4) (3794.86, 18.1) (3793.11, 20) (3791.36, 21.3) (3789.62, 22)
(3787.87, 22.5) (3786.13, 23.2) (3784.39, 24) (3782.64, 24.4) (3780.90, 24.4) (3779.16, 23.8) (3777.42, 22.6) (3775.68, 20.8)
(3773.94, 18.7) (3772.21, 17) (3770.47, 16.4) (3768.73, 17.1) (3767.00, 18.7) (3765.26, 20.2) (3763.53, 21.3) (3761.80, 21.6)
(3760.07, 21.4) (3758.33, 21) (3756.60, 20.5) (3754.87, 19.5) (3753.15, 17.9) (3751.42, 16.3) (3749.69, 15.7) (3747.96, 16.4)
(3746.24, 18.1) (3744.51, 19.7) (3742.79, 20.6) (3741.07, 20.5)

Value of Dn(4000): 1.2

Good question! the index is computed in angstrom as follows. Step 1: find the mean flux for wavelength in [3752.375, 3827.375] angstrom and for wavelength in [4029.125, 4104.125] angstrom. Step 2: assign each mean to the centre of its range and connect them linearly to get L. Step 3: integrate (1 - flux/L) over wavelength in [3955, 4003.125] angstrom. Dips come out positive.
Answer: 2.63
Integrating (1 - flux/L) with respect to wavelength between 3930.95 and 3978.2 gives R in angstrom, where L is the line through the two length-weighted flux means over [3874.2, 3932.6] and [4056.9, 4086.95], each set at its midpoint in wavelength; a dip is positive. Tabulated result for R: 5.55 angstrom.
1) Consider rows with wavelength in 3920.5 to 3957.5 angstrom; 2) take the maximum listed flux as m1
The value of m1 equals 25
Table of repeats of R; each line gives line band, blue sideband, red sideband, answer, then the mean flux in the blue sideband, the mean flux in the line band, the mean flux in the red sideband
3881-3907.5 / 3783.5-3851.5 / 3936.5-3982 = 0.7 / 21.4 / 20.9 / 21.5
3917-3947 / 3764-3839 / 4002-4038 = 2.7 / 20.9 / 22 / 26.4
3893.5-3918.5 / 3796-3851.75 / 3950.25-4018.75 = -1.7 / 21.4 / 24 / 23.4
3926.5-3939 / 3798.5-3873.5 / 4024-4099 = 2.9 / 22.8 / 18.3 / 25.2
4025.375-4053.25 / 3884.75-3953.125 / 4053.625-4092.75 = -1.7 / 22.3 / 26.1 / 25.2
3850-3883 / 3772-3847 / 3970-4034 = -3.8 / 21.3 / 24.9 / 24.9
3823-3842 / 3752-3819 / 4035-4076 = 2.6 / 21.1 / 18.9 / 25.9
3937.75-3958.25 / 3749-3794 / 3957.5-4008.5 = -1.7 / 20.5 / 24.2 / 22.6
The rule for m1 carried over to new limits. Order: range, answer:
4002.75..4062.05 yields 27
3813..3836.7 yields 24.5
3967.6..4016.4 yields 26.8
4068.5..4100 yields 25.6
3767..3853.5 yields 25.3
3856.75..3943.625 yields 26.1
